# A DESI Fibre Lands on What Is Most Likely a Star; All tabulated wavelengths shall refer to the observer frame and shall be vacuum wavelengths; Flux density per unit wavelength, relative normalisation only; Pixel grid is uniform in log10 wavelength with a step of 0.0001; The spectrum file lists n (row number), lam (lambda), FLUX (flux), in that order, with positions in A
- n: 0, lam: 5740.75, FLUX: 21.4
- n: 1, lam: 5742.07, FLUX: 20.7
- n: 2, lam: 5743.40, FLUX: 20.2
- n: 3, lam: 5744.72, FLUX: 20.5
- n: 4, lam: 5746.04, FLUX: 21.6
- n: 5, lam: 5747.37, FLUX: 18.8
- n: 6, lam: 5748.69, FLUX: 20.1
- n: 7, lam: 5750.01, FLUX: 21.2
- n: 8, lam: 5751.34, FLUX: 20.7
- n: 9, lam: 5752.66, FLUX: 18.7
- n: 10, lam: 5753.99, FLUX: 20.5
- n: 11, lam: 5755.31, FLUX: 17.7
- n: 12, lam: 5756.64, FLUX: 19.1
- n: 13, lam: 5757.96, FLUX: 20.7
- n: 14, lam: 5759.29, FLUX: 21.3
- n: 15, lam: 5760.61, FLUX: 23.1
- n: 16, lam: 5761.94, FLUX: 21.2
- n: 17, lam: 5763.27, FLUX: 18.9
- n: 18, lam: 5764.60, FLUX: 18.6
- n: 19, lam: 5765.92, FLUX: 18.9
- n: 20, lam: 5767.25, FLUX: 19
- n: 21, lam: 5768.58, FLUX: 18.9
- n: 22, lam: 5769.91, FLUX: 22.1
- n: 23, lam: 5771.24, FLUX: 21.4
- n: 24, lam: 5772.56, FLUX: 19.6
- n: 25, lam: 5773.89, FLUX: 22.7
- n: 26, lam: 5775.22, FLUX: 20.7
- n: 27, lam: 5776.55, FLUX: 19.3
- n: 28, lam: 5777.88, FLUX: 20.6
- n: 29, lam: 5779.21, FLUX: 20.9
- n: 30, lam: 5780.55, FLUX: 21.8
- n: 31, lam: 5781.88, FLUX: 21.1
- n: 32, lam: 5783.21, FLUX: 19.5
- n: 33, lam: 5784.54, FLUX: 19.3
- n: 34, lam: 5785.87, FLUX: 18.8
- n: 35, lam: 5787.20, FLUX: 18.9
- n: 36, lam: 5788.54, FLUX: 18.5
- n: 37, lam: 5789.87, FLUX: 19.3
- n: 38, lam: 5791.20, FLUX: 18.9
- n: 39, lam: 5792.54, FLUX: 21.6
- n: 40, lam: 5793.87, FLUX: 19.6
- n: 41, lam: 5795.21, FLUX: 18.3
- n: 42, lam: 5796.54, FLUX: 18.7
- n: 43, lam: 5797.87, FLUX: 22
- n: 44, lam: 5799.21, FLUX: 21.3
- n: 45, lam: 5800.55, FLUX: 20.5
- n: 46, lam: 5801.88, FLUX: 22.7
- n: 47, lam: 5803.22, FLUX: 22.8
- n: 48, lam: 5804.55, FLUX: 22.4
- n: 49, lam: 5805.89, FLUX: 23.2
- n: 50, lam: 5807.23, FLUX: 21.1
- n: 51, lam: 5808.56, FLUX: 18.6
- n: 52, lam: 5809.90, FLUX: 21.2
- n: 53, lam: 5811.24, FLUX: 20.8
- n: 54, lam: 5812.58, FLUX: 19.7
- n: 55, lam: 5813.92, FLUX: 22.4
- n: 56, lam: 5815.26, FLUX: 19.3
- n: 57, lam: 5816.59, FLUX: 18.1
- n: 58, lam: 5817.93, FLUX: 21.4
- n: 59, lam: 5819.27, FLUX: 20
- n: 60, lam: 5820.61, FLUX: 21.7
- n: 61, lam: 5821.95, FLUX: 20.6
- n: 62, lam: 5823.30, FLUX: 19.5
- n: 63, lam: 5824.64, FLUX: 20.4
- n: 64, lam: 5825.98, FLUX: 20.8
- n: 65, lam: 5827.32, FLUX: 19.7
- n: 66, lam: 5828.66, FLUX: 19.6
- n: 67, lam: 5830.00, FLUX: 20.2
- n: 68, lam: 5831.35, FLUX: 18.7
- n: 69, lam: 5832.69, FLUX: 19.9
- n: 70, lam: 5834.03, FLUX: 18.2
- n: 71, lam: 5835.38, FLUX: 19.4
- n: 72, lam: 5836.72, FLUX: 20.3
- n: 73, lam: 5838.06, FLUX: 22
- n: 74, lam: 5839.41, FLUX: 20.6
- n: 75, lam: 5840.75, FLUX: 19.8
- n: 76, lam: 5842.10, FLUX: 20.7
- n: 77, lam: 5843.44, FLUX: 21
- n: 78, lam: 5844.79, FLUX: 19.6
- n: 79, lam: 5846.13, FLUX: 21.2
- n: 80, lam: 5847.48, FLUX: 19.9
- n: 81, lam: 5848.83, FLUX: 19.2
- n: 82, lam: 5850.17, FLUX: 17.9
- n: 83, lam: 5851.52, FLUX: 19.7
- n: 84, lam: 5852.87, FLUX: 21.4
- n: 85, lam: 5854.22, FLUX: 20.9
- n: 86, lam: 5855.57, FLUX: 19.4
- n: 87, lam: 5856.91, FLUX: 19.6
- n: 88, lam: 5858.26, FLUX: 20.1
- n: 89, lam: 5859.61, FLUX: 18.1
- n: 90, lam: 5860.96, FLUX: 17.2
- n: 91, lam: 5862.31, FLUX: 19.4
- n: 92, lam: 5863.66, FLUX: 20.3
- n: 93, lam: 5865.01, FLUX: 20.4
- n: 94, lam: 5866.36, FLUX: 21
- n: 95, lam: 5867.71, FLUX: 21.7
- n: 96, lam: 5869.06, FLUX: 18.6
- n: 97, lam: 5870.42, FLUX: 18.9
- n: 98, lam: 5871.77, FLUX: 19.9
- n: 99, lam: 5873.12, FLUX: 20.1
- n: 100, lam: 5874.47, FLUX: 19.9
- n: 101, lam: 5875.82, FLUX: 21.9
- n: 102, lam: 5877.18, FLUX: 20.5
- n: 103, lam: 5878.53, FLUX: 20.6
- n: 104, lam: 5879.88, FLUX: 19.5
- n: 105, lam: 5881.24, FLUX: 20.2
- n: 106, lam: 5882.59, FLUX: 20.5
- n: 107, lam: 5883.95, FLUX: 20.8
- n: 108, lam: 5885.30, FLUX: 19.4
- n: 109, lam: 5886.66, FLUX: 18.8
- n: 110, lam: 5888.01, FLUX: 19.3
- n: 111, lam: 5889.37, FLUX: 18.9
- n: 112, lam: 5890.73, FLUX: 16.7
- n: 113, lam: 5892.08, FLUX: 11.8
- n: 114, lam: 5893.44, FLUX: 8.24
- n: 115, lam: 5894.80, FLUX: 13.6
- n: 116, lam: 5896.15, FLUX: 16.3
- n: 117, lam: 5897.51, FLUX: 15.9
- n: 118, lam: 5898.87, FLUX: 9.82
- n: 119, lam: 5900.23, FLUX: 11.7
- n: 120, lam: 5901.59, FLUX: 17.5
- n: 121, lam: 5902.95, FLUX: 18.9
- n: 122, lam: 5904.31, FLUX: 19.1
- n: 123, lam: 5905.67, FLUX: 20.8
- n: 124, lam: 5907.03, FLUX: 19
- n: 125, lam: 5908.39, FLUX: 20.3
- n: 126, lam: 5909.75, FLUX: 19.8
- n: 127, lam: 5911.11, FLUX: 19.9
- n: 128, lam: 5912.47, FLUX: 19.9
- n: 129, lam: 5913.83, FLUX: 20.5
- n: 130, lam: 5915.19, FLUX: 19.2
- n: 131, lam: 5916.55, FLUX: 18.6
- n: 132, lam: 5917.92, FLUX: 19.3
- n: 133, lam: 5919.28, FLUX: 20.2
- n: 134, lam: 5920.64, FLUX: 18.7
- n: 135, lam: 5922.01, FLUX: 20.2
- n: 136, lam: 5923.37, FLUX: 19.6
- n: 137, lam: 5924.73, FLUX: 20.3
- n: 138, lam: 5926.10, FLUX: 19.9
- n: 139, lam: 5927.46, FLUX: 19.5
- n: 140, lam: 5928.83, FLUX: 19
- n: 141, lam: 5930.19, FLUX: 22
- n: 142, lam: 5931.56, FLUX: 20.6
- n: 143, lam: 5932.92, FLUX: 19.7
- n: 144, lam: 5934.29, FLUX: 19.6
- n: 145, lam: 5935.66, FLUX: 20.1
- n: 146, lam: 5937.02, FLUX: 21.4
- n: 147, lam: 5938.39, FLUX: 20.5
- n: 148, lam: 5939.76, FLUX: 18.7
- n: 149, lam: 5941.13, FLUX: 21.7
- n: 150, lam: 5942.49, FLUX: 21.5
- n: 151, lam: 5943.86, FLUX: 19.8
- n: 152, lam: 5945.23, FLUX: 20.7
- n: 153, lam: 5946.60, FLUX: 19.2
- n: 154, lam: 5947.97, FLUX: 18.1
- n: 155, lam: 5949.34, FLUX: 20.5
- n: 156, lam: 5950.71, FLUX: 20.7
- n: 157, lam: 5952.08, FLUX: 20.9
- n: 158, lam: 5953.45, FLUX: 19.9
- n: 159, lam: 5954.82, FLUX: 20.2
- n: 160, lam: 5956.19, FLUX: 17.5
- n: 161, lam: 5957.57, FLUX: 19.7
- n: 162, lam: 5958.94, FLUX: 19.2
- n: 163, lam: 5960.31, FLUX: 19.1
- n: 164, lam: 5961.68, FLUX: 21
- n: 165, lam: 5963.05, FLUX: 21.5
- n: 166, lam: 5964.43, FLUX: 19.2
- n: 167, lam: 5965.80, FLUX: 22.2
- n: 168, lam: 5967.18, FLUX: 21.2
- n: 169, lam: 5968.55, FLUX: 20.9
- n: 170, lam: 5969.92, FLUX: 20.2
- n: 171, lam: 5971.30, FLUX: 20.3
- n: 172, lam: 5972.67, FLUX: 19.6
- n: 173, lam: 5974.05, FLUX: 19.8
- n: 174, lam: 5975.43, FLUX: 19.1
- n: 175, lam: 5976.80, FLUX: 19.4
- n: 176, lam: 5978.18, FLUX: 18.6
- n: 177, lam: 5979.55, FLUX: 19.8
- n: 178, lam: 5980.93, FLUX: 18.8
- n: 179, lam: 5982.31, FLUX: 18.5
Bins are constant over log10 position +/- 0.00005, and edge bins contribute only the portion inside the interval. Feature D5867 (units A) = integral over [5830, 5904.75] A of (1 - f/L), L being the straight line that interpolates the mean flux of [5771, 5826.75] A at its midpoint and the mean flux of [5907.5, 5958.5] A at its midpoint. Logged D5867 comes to 5.1 A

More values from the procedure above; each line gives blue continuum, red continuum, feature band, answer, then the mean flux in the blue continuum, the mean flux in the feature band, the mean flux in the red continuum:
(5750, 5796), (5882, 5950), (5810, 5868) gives -1.9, 20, 20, 18.7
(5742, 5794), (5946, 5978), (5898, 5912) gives 1.6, 20.1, 17.7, 20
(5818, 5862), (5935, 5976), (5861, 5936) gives 4.5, 19.9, 18.8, 20.1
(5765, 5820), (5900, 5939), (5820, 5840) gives 0.1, 20.4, 20.1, 19.6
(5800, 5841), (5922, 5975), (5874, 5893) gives 1.2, 20.5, 19.1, 20.1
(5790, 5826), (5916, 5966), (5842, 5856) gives 0.2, 20.6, 20.1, 20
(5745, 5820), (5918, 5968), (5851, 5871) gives 0.4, 20.3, 19.8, 20.1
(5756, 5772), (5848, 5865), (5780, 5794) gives 0.2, 20.3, 19.8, 19.5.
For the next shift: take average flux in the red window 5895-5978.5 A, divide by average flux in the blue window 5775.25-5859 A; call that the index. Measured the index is 0.96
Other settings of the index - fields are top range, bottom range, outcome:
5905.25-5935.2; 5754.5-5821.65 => 0.97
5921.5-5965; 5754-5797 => 1.00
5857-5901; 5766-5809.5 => 0.89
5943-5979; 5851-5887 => 1.00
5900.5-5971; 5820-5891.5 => 1.00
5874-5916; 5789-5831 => 0.88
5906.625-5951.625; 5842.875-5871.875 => 1.01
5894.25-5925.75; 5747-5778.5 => 0.91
